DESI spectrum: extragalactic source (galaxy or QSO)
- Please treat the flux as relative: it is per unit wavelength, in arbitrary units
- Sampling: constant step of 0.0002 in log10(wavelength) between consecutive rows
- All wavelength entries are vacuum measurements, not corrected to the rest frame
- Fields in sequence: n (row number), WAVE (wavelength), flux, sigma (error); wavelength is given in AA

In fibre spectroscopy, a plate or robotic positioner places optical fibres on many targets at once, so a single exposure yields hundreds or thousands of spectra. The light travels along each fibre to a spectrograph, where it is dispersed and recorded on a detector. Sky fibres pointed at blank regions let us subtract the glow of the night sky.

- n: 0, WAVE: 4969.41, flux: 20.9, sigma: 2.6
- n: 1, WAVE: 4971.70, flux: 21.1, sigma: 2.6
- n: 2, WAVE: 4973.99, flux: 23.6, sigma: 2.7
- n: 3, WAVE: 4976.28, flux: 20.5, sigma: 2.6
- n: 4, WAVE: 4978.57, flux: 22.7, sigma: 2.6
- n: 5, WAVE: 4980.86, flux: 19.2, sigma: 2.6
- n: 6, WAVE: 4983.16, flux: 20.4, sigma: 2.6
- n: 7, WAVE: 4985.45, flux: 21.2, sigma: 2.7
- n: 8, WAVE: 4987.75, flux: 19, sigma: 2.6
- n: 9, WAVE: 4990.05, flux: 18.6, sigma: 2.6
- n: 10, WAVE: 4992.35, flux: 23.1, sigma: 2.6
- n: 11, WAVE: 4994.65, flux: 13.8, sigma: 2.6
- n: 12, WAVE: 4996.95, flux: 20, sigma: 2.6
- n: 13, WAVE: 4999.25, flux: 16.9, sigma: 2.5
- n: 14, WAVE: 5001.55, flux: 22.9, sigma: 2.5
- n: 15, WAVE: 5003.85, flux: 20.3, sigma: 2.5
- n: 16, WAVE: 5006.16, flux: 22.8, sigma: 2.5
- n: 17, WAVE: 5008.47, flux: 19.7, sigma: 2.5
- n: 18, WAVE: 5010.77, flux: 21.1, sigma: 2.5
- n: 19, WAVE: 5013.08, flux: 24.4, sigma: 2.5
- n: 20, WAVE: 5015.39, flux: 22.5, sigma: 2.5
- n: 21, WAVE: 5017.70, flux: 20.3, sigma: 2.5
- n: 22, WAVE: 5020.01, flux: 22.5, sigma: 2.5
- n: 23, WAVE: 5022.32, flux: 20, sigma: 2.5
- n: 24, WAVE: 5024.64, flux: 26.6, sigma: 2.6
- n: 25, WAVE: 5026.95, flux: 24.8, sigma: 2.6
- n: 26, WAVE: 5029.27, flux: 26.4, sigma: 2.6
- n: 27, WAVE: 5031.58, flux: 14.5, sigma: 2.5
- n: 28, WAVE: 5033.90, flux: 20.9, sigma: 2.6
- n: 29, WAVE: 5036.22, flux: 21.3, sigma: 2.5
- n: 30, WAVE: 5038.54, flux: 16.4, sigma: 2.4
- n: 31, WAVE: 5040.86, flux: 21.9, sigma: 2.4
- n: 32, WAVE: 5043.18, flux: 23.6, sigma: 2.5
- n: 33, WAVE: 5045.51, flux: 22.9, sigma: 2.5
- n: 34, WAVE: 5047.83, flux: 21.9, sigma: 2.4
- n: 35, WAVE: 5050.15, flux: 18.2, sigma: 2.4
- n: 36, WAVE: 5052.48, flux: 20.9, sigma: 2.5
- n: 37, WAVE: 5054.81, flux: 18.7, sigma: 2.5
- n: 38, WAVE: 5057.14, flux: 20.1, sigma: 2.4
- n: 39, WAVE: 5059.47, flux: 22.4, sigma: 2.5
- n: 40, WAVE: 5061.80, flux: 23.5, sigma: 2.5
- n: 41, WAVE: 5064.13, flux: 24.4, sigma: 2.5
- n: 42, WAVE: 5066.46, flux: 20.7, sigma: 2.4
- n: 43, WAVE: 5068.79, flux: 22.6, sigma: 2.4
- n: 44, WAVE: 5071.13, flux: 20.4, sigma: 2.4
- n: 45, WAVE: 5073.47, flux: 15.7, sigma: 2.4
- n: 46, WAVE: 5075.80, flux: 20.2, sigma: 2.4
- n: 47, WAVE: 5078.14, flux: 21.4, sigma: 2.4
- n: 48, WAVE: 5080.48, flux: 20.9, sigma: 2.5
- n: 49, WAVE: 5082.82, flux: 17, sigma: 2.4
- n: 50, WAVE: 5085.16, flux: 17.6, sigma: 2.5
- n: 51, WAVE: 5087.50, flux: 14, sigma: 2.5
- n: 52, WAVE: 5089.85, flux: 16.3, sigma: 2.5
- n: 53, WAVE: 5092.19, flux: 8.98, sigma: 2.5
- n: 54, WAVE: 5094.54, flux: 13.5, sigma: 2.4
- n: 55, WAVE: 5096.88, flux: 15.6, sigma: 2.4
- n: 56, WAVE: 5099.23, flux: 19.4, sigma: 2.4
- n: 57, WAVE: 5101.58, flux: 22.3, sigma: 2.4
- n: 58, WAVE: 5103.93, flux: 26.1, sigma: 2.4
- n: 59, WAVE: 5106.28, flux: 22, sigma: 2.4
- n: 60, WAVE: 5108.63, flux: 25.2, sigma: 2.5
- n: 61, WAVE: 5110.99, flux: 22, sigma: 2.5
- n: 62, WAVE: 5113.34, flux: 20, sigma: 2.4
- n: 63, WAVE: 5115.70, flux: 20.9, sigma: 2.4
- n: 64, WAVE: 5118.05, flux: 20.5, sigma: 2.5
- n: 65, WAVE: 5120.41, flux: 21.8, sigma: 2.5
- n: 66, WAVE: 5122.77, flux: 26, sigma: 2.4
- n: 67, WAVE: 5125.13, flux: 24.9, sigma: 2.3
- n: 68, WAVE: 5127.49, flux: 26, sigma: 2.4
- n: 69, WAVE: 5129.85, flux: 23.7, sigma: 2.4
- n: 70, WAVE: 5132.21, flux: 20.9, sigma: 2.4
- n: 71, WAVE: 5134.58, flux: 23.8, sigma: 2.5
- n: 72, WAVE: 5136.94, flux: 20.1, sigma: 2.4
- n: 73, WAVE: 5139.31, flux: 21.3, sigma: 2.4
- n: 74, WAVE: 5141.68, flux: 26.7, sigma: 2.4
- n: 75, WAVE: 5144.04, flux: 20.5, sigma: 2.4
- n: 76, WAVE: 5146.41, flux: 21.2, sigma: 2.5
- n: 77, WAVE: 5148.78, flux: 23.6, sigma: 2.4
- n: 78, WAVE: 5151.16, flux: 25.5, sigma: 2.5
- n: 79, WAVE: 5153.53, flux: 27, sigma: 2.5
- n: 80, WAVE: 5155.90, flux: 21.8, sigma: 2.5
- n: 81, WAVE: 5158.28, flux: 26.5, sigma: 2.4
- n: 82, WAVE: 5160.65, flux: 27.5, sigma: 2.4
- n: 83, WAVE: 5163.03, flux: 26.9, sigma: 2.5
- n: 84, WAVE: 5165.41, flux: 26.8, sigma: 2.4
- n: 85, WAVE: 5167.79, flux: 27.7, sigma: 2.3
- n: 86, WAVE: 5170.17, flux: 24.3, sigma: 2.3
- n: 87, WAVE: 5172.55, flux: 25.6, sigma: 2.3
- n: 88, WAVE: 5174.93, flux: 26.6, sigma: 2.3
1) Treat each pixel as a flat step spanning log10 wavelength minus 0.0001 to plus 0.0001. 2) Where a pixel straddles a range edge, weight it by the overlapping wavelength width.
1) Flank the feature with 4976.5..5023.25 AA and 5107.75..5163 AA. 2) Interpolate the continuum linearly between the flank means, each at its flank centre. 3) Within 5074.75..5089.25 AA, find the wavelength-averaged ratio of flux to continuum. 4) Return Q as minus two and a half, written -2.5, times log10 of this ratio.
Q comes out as 0.21 mag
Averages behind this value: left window 20.6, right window 23.4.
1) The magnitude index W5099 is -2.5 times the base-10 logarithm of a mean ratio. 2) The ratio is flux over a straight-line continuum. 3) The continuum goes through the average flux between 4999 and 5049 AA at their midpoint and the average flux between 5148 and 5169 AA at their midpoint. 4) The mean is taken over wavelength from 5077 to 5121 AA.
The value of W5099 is 0.25 mag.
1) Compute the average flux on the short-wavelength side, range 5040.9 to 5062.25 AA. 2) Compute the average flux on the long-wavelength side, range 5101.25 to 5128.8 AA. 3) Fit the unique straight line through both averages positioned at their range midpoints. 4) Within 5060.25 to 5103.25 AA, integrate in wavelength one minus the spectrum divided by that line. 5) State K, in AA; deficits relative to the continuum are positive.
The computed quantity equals 6.7 AA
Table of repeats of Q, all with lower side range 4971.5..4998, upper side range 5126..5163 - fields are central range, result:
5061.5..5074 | 0.04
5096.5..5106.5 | 0.07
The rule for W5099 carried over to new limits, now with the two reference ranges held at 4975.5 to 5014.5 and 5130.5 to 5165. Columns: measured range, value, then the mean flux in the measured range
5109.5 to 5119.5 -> 0.104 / 21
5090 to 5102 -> 0.408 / 15.6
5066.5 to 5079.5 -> 0.105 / 20.1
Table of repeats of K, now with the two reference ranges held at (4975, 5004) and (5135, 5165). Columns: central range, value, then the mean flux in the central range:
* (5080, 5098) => 5.8 AA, 15.3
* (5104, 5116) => 0.3 AA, 22.5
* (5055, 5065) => -0.2 AA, 22.2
